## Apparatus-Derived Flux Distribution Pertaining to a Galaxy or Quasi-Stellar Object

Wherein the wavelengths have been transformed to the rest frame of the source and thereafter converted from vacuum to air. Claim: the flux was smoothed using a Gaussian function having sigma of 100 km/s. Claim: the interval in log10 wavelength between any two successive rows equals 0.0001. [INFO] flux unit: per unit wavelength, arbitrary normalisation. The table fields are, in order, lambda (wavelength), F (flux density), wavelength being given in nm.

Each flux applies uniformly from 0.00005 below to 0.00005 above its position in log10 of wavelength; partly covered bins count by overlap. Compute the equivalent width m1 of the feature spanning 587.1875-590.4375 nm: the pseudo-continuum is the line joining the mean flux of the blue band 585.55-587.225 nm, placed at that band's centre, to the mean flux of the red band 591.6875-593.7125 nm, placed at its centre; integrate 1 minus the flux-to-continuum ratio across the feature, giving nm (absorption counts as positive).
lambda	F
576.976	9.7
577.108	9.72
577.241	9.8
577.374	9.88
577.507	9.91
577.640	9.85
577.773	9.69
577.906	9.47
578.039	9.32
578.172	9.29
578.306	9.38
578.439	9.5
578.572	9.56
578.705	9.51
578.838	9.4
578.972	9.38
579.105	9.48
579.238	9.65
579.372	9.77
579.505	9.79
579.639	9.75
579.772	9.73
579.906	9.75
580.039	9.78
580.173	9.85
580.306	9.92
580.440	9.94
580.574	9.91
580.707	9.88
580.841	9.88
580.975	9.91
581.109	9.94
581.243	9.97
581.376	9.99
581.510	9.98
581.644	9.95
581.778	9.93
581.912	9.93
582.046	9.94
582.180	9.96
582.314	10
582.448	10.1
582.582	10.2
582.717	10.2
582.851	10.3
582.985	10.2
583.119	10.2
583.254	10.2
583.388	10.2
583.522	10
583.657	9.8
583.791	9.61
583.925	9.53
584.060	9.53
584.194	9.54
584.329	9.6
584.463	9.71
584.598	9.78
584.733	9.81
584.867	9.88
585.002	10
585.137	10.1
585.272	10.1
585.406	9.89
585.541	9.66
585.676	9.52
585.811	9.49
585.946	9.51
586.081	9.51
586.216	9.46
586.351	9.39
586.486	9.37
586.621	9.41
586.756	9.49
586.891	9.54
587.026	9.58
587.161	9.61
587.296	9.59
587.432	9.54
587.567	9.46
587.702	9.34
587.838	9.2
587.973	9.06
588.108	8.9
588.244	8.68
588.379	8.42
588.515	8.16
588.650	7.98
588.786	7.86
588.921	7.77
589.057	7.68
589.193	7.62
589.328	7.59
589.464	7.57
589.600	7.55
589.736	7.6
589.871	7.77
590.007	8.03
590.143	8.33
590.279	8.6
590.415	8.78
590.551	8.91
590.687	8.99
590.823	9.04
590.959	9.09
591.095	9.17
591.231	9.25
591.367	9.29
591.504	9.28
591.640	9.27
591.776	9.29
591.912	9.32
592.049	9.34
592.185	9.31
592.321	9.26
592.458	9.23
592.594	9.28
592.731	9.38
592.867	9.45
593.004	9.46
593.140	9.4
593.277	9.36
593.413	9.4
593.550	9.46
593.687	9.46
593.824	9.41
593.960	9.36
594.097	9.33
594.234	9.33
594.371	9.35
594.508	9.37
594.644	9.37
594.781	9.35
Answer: 0.364 nm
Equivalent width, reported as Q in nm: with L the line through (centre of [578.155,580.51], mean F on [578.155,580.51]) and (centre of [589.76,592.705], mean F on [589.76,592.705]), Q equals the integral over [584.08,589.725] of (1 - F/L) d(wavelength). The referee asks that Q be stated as 0.07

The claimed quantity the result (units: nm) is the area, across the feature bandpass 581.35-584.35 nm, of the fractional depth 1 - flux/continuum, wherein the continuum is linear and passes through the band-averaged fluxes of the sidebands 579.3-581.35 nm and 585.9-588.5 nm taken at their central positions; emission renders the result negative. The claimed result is -0.10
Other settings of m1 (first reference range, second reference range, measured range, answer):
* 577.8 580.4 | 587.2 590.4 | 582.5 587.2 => -0.47 nm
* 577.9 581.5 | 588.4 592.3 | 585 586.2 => -0.09 nm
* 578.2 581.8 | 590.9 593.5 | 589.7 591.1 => 0.12 nm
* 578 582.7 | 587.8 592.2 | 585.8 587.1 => -0.07 nm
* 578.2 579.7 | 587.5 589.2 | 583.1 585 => -0.18 nm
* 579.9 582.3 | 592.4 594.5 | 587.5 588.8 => 0.12 nm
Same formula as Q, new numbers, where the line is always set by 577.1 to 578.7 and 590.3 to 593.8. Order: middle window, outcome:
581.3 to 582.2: -0.04 nm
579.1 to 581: -0.05 nm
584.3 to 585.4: -0.05 nm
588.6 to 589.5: 0.15 nm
